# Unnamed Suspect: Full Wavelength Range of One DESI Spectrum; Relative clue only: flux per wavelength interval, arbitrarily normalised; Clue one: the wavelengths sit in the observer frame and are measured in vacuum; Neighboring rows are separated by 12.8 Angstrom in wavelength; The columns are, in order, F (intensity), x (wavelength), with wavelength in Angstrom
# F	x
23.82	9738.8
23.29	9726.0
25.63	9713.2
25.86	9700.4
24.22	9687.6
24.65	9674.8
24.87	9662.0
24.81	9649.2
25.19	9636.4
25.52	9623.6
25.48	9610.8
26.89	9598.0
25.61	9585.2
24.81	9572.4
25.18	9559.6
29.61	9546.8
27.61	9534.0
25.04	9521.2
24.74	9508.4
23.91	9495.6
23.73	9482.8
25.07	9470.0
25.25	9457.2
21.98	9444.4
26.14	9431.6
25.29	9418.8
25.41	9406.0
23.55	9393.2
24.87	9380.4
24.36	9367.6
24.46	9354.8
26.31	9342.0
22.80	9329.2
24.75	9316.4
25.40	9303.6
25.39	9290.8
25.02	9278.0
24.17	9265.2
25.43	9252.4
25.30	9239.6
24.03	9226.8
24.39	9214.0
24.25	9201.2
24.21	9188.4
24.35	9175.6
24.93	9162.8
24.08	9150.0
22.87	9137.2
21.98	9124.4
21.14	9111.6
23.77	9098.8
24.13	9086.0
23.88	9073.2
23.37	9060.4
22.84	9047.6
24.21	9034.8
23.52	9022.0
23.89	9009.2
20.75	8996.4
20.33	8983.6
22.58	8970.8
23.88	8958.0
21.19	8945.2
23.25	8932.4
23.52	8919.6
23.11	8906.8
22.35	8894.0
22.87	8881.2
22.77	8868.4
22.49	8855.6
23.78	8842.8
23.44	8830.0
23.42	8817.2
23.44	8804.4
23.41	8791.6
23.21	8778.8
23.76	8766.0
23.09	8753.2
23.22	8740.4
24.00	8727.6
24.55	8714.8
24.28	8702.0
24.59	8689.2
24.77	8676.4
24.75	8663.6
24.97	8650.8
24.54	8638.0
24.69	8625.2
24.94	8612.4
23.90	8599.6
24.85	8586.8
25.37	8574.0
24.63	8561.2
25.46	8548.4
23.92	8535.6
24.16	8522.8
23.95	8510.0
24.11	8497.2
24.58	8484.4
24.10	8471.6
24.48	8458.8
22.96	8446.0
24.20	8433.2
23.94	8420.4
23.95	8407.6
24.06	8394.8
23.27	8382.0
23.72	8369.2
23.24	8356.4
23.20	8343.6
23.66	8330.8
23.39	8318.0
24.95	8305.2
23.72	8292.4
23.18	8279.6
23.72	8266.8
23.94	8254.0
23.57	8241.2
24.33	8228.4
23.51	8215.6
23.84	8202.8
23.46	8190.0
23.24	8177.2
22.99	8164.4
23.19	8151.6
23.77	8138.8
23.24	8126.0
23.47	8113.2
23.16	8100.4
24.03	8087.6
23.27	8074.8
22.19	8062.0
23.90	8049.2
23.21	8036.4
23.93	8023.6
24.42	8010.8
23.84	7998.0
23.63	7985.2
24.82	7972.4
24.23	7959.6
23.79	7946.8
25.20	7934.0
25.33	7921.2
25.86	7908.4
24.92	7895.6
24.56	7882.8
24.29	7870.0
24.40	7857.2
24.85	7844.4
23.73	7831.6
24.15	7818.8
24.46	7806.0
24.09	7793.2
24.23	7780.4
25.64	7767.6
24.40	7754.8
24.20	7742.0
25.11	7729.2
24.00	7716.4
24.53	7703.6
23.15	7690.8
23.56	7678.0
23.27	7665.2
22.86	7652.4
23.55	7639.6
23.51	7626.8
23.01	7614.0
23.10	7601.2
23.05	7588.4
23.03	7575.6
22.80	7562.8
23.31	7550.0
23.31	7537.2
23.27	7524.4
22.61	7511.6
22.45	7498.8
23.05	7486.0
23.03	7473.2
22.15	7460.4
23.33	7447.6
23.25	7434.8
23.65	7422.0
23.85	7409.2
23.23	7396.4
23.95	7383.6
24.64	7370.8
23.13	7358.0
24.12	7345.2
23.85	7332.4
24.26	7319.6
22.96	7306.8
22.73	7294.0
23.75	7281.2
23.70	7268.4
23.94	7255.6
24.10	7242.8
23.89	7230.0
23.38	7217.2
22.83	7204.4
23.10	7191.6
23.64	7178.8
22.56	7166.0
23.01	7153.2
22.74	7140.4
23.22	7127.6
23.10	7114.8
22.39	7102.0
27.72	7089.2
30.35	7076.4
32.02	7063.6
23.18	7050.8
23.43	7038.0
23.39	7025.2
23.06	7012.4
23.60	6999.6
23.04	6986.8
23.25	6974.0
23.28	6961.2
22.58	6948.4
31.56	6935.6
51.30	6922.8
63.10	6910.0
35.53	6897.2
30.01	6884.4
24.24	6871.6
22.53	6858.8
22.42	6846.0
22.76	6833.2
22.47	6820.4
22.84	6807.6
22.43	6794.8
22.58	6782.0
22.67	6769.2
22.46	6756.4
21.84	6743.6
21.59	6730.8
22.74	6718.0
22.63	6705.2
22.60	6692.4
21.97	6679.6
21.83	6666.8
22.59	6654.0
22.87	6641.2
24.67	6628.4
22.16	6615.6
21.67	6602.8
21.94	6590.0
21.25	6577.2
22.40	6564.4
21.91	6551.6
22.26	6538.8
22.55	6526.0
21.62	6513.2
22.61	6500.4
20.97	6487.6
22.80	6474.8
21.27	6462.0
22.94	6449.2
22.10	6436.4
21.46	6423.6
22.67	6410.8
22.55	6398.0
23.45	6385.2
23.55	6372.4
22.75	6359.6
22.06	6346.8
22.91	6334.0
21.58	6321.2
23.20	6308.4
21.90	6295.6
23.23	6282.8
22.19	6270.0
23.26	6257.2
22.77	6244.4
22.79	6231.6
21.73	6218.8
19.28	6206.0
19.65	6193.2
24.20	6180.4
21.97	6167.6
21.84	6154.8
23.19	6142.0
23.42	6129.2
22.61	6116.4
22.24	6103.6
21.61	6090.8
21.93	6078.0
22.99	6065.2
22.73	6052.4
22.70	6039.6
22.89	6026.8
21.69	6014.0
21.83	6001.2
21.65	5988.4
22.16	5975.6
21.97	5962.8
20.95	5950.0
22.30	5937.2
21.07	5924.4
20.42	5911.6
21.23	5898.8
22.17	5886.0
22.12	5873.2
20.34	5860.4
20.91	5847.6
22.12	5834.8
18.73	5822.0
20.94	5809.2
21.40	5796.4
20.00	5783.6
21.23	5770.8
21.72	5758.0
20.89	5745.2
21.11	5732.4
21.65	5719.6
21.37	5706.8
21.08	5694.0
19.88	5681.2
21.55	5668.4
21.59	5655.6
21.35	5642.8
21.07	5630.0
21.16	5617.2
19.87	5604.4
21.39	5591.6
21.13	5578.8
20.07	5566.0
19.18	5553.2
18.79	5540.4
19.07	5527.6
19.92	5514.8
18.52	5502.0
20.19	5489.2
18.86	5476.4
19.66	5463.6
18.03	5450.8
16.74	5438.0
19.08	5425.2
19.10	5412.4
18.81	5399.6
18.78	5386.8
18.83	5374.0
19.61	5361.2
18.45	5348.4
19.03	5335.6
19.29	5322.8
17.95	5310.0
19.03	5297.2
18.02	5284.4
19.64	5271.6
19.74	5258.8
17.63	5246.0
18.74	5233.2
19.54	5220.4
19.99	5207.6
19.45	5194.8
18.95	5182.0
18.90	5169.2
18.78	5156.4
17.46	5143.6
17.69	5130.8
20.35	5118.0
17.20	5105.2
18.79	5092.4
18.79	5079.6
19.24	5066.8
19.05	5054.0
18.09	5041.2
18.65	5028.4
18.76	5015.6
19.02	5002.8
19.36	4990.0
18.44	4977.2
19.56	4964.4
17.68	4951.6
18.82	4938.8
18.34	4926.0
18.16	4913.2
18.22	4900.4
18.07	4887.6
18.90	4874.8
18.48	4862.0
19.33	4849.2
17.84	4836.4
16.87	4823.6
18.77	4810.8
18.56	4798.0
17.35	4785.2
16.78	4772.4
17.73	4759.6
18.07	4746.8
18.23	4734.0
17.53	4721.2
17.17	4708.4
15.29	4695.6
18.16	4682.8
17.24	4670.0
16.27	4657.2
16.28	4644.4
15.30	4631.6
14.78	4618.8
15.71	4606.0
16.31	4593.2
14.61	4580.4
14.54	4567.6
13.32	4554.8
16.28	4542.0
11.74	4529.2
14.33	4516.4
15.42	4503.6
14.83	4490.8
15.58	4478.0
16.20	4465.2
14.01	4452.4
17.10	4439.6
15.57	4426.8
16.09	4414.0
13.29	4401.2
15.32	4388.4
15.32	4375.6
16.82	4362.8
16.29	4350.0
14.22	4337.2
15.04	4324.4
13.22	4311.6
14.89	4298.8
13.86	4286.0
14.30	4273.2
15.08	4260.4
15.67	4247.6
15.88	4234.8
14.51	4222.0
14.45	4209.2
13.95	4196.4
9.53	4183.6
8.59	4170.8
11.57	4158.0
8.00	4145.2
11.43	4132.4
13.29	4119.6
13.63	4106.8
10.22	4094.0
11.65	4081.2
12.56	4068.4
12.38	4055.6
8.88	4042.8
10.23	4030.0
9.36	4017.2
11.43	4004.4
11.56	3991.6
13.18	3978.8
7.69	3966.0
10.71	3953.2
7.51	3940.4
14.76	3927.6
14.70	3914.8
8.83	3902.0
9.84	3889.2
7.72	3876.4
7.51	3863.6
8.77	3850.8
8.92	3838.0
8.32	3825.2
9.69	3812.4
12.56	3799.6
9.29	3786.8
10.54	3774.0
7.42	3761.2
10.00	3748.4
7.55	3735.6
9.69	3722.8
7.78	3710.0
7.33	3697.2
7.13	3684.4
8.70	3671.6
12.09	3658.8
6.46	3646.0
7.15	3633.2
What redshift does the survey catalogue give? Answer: 0.05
